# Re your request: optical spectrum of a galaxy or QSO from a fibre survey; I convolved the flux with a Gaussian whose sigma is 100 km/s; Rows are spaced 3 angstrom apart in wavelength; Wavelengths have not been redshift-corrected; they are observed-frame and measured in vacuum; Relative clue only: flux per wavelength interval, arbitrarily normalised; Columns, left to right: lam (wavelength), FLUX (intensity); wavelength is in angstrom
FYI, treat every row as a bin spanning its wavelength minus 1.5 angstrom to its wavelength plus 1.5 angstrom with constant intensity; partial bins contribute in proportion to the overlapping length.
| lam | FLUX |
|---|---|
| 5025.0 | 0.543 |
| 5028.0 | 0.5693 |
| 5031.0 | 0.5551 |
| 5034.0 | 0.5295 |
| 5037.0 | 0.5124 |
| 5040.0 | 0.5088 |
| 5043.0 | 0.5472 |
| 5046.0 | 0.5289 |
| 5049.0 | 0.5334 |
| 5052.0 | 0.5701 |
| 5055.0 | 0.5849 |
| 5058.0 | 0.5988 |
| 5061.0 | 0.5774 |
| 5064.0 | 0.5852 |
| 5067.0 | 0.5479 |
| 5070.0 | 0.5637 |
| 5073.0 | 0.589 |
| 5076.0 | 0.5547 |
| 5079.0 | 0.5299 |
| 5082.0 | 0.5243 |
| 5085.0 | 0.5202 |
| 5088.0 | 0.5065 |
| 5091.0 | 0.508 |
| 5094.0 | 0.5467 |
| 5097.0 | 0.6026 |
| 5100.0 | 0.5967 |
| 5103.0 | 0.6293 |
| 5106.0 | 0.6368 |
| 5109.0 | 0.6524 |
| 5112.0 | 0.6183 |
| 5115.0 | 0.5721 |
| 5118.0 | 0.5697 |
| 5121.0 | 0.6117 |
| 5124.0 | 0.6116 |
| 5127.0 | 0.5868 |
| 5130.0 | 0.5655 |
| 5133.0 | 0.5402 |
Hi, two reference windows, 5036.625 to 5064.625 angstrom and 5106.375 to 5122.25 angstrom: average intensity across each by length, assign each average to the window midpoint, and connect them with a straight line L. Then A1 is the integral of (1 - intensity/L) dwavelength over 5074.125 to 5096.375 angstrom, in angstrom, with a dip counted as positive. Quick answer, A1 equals 2.0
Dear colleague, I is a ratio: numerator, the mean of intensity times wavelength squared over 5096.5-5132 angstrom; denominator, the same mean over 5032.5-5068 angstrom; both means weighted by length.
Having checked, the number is 1.1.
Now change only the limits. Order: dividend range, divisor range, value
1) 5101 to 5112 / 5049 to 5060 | 1.12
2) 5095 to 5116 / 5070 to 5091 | 1.16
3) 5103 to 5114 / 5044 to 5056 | 1.17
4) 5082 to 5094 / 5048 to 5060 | 0.91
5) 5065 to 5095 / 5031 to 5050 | 1.04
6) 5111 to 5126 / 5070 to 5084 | 1.10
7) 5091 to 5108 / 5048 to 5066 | 1.05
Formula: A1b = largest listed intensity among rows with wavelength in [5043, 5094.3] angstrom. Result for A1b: 0.5988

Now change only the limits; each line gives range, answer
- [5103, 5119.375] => 0.6524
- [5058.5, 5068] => 0.5852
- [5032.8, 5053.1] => 0.5701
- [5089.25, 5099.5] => 0.6026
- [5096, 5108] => 0.6368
